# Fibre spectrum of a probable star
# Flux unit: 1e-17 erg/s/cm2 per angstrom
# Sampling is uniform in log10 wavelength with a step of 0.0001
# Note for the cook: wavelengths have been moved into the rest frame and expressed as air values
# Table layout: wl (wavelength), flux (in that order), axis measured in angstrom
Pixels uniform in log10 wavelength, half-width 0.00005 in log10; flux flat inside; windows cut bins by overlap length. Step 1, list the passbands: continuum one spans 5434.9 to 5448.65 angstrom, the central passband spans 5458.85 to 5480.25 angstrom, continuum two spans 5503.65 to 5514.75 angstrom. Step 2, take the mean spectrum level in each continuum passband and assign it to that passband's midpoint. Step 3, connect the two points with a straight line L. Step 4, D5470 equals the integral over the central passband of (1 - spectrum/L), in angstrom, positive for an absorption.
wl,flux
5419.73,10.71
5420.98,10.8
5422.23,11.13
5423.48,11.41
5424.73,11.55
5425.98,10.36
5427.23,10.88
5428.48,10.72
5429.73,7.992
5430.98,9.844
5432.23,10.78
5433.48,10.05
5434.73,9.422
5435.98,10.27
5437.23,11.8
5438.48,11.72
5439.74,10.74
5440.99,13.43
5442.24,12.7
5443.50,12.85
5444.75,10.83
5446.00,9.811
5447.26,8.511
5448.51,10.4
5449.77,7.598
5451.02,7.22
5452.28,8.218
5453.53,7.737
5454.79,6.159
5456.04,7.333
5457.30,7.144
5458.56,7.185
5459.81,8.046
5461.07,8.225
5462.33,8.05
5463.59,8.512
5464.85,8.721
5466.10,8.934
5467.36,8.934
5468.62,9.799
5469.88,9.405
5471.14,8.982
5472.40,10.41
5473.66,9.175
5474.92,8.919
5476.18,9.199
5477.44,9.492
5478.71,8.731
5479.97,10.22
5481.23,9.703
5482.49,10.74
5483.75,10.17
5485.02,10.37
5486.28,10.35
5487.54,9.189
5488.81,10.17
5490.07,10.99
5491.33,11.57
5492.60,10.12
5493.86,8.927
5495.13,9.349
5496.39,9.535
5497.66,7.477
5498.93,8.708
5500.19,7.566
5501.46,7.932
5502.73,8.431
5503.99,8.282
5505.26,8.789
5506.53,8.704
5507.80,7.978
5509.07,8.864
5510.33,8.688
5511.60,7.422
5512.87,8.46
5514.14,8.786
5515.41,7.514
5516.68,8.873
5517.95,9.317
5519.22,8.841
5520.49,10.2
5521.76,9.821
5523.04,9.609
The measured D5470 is 2.19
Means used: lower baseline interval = 11.2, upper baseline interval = 8.44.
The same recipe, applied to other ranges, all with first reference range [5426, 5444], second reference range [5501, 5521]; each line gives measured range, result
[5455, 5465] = 2.3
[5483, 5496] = -1.2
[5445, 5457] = 2.6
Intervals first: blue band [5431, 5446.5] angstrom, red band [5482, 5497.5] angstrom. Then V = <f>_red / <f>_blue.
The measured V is 0.90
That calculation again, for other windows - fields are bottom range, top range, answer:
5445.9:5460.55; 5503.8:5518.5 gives 1.08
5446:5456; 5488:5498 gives 1.22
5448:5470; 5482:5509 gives 1.14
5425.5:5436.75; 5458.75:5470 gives 0.86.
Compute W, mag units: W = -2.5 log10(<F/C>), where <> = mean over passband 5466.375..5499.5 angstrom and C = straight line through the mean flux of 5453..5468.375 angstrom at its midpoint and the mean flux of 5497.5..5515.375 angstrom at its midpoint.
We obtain -0.19 mag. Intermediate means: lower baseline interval 7.96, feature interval 9.63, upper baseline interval 8.29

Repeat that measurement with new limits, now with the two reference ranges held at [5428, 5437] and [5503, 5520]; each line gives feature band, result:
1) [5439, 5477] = 0.04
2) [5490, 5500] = -0.07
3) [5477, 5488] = -0.10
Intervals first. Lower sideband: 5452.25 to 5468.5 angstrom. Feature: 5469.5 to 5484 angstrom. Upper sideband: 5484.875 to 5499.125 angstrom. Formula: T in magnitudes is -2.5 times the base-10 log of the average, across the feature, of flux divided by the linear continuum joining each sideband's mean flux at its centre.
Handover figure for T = -0.081 mag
